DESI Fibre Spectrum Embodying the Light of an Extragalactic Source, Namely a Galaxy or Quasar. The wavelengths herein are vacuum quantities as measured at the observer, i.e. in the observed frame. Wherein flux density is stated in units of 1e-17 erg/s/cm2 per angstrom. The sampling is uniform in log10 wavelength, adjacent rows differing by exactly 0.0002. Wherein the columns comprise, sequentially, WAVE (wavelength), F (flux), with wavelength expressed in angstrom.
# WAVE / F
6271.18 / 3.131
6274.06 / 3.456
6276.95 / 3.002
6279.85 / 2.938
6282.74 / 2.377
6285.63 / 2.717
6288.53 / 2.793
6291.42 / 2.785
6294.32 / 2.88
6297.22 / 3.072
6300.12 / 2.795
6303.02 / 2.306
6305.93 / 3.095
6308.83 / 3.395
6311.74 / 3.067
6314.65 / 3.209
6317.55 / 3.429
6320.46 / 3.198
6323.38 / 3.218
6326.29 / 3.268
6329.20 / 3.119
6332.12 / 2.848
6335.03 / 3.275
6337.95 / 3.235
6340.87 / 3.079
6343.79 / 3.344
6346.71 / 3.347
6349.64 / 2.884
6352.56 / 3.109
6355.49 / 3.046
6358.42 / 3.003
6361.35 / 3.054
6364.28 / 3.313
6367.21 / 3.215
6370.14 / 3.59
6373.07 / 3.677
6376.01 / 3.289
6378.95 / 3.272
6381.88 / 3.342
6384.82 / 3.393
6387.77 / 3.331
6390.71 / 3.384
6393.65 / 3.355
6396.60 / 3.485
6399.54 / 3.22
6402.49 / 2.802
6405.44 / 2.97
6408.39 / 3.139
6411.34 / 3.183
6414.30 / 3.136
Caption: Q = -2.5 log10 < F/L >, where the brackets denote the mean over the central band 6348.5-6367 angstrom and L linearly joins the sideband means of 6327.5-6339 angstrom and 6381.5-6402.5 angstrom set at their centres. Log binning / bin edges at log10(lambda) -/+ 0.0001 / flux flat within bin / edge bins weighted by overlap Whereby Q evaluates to 0.04 mag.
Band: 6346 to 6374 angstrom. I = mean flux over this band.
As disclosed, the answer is 3.21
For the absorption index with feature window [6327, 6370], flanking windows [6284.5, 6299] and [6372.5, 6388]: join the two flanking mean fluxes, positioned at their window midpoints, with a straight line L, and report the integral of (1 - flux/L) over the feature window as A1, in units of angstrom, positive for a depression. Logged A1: 0.4 angstrom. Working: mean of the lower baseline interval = 2.85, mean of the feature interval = 3.15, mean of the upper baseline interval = 3.37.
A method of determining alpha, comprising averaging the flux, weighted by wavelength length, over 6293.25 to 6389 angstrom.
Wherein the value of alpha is 3.17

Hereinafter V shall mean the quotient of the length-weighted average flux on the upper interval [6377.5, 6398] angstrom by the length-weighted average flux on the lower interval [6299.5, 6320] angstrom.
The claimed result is 1.10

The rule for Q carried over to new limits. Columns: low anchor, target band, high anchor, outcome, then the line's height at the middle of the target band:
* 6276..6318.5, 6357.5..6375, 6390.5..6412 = -0.08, 3.09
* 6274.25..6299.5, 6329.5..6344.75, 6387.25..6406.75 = -0.05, 3.02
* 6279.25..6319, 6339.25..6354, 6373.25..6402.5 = -0.01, 3.14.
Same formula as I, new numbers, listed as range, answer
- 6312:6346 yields 3.2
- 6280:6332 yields 2.98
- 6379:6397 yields 3.37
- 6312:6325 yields 3.25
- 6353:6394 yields 3.3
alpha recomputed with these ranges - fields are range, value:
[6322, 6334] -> 3.12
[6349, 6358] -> 3.02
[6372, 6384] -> 3.39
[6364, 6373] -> 3.43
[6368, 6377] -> 3.51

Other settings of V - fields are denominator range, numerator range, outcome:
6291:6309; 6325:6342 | 1.09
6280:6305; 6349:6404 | 1.19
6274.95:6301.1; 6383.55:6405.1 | 1.15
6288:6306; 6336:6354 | 1.13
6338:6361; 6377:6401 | 1.07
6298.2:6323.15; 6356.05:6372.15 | 1.06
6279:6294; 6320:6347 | 1.17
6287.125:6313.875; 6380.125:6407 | 1.12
